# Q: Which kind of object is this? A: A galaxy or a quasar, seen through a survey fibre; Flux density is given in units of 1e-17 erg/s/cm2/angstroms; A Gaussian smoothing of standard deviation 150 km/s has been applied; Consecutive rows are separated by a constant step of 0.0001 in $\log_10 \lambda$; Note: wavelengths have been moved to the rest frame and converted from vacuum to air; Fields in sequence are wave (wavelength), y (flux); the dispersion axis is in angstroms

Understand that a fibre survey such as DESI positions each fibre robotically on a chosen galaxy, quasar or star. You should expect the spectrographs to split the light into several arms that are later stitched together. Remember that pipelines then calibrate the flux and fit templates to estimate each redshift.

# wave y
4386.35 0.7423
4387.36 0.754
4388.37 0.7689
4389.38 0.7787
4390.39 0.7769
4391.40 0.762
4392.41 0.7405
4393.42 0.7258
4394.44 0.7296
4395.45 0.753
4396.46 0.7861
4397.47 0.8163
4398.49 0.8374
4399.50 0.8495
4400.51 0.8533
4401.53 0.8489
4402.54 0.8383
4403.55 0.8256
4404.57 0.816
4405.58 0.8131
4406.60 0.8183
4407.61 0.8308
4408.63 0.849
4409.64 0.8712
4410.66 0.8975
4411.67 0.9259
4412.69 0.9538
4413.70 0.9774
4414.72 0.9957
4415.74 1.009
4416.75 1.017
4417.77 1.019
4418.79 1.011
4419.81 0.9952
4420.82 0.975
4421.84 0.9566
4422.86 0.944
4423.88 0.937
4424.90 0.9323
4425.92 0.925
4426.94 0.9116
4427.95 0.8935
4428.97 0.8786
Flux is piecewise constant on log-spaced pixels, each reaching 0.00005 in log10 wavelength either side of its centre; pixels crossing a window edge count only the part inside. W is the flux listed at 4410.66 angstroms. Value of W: 0.8975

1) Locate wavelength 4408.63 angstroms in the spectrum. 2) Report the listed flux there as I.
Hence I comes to 0.849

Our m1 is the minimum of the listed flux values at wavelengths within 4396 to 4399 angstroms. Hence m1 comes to 0.7861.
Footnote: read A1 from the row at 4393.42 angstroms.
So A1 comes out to 0.7258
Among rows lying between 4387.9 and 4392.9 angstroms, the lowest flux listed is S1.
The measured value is 0.7405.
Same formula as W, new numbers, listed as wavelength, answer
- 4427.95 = 0.8935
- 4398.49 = 0.8374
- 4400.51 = 0.8533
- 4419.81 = 0.9952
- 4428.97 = 0.8786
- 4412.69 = 0.9538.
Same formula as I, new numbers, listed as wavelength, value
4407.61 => 0.8308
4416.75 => 1.017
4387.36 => 0.754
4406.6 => 0.8183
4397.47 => 0.8163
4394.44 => 0.7296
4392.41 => 0.7405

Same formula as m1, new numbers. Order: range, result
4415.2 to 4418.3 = 1.009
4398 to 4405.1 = 0.816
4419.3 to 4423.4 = 0.944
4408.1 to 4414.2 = 0.849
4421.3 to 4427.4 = 0.9116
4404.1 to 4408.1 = 0.8131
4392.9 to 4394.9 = 0.7258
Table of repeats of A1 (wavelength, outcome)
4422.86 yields 0.944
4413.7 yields 0.9774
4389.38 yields 0.7787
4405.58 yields 0.8131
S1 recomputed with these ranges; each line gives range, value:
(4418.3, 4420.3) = 0.9952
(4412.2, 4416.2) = 0.9538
